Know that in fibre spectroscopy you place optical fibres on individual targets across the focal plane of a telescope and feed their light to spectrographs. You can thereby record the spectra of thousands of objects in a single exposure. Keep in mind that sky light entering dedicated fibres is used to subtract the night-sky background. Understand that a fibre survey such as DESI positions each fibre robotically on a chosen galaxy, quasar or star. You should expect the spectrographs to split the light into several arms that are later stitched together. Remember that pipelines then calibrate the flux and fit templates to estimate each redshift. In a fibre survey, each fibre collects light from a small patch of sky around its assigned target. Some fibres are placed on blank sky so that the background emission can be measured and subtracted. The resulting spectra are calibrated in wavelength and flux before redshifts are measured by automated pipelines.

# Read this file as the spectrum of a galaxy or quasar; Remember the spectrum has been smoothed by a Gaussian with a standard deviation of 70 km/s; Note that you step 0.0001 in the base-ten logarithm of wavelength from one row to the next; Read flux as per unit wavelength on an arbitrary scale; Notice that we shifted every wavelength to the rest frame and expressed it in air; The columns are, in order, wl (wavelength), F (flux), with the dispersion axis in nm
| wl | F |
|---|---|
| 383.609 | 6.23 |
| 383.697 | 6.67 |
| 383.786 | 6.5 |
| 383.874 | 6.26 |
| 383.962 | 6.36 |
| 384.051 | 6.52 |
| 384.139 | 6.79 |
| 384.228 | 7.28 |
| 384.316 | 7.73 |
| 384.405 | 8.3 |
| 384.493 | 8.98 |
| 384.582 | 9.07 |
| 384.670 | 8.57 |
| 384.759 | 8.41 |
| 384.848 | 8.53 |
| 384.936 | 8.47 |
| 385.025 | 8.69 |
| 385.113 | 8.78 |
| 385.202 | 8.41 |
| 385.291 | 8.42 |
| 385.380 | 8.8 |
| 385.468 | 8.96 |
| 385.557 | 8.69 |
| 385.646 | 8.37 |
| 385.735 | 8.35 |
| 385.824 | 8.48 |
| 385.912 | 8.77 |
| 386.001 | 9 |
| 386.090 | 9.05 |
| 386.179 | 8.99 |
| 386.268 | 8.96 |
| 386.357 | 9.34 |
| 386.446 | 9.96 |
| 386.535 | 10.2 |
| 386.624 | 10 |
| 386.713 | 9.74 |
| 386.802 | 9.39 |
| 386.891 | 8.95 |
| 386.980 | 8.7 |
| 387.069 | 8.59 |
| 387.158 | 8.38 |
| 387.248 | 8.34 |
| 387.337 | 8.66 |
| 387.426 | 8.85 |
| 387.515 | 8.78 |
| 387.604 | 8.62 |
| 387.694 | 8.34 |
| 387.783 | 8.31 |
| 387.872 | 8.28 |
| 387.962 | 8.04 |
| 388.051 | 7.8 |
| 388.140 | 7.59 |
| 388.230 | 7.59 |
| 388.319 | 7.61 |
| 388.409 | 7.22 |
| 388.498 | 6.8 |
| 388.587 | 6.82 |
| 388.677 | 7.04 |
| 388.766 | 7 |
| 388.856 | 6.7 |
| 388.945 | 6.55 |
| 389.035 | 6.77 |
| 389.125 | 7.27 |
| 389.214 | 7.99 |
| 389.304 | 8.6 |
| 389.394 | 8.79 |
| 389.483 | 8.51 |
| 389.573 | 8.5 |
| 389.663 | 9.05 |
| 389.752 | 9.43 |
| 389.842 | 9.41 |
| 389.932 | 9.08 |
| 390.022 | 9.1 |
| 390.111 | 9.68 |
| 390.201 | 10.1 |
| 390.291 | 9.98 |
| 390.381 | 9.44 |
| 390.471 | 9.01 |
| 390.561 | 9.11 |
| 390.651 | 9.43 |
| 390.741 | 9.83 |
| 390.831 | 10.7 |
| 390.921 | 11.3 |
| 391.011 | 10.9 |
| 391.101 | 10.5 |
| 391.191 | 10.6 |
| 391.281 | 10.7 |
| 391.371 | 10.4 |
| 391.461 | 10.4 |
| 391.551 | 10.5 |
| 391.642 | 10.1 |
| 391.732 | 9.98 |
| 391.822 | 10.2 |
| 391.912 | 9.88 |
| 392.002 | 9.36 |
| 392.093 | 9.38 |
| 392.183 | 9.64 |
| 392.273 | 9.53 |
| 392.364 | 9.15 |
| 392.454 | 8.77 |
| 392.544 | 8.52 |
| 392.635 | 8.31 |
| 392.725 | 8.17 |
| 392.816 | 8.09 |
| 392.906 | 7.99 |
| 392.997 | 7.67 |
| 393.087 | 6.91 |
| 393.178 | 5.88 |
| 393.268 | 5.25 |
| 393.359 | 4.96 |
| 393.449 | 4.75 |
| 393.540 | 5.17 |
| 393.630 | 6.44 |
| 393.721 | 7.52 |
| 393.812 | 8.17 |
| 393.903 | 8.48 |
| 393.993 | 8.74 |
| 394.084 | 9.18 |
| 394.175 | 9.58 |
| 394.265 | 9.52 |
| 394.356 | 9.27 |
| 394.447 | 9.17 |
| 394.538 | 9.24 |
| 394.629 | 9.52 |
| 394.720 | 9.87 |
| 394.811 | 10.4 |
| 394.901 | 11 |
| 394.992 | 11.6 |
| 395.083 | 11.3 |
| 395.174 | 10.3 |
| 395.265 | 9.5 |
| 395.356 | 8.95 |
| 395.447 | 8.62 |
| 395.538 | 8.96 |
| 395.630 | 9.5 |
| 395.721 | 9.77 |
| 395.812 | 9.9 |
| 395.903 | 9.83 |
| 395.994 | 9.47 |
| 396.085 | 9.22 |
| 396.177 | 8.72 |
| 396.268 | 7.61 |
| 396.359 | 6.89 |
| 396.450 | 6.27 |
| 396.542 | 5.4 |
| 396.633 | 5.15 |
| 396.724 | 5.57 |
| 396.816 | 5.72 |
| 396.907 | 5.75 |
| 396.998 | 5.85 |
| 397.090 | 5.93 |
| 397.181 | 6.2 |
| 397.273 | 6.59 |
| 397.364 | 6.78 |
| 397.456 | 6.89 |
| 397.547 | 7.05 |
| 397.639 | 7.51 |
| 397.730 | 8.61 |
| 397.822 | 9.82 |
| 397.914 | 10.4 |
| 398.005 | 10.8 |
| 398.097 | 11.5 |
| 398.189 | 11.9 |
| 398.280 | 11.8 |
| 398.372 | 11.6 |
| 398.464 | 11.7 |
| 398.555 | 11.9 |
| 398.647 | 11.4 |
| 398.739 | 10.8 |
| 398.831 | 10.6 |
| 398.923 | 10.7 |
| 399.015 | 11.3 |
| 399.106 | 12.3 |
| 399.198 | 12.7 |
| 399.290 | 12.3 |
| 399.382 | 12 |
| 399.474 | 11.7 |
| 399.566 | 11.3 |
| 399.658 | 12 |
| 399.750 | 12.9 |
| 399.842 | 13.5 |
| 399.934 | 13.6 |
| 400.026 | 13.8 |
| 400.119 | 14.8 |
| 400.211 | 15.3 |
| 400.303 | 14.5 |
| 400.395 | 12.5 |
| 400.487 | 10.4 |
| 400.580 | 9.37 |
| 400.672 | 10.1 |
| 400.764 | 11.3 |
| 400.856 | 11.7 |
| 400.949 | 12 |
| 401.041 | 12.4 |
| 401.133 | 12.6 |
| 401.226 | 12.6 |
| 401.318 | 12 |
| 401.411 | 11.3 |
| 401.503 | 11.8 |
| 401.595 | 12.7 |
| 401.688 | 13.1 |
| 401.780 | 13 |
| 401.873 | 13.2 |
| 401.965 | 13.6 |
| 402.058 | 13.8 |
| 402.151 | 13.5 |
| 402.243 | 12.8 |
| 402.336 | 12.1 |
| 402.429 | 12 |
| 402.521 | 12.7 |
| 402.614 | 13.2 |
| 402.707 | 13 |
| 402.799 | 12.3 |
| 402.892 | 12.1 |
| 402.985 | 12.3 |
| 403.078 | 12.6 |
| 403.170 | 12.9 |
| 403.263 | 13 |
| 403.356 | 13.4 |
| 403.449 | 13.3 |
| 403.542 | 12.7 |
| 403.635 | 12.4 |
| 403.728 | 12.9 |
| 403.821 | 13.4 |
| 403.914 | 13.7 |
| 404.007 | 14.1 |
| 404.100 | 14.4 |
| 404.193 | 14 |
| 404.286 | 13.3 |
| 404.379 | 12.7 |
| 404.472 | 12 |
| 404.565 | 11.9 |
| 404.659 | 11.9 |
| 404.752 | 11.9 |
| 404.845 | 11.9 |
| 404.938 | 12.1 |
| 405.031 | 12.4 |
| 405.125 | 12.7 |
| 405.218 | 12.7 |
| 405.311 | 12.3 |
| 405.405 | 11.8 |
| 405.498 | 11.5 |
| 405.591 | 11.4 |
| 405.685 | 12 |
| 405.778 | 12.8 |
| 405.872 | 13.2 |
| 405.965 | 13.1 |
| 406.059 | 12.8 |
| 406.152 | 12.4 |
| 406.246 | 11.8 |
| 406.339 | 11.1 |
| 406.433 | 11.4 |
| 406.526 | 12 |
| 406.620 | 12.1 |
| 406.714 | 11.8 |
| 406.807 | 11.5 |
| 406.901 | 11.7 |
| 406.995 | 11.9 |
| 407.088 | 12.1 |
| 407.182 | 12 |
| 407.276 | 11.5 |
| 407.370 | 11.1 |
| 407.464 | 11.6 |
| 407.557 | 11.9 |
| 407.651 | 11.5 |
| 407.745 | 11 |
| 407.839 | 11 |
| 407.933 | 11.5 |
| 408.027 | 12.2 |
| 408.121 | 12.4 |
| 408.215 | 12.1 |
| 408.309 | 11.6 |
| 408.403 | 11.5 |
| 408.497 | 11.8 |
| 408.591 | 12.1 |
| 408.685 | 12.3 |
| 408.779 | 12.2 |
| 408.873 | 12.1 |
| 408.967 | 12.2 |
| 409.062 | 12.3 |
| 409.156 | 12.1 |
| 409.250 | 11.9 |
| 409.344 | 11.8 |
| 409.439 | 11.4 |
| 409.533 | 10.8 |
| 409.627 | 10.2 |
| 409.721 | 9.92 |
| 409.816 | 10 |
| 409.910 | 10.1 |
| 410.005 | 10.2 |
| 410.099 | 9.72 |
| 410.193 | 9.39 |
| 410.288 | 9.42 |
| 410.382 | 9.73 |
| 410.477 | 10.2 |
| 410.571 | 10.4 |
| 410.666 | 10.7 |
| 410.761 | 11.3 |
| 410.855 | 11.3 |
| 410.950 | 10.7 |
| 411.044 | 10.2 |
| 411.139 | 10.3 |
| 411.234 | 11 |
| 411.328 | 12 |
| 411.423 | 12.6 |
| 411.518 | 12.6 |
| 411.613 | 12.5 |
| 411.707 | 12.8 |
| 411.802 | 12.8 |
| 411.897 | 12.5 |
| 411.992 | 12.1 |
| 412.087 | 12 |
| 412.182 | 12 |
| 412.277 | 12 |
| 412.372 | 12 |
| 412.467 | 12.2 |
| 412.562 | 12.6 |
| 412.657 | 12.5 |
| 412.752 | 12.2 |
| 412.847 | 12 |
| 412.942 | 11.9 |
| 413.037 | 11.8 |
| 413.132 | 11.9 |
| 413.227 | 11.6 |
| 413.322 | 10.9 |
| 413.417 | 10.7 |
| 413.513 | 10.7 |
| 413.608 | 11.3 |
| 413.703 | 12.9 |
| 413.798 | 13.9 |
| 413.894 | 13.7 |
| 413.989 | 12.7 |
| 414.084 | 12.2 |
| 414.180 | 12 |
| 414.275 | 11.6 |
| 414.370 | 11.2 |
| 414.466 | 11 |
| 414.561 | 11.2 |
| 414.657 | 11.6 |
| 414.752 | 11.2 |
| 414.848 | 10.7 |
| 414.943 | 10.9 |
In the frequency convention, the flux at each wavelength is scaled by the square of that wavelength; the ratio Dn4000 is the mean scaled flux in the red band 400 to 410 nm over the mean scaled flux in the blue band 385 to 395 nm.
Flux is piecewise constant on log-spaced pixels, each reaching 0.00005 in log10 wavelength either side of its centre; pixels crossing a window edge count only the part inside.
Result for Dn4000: 1.5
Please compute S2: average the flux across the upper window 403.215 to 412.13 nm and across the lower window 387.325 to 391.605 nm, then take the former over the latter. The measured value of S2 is 1.35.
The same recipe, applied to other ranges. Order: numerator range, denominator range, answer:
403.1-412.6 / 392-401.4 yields 1.24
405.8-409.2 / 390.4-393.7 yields 1.35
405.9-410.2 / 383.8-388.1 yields 1.36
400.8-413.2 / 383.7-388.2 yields 1.42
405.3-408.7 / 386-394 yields 1.38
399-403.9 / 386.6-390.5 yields 1.50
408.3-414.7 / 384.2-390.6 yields 1.35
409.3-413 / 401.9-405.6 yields 0.89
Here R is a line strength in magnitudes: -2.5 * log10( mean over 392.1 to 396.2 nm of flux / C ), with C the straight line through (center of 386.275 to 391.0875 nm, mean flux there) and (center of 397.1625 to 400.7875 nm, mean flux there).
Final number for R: 0.15 mag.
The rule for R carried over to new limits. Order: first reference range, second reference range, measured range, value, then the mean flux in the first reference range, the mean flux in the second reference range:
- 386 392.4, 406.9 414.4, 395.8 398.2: 0.271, 8.98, 11.6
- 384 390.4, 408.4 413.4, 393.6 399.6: 0.046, 8.46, 11.4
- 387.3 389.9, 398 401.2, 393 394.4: 0.324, 7.97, 12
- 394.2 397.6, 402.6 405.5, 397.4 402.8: -0.123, 8.31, 12.7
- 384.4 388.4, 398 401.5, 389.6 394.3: 0.128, 8.68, 12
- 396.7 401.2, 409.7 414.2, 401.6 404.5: -0.191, 10.6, 11.5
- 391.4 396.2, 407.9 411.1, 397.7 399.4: -0.180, 8.88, 11.1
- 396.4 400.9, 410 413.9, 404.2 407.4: -0.112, 10.2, 11.5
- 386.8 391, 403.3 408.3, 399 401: -0.128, 8.52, 12.3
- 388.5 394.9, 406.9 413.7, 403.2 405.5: -0.200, 8.75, 11.5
